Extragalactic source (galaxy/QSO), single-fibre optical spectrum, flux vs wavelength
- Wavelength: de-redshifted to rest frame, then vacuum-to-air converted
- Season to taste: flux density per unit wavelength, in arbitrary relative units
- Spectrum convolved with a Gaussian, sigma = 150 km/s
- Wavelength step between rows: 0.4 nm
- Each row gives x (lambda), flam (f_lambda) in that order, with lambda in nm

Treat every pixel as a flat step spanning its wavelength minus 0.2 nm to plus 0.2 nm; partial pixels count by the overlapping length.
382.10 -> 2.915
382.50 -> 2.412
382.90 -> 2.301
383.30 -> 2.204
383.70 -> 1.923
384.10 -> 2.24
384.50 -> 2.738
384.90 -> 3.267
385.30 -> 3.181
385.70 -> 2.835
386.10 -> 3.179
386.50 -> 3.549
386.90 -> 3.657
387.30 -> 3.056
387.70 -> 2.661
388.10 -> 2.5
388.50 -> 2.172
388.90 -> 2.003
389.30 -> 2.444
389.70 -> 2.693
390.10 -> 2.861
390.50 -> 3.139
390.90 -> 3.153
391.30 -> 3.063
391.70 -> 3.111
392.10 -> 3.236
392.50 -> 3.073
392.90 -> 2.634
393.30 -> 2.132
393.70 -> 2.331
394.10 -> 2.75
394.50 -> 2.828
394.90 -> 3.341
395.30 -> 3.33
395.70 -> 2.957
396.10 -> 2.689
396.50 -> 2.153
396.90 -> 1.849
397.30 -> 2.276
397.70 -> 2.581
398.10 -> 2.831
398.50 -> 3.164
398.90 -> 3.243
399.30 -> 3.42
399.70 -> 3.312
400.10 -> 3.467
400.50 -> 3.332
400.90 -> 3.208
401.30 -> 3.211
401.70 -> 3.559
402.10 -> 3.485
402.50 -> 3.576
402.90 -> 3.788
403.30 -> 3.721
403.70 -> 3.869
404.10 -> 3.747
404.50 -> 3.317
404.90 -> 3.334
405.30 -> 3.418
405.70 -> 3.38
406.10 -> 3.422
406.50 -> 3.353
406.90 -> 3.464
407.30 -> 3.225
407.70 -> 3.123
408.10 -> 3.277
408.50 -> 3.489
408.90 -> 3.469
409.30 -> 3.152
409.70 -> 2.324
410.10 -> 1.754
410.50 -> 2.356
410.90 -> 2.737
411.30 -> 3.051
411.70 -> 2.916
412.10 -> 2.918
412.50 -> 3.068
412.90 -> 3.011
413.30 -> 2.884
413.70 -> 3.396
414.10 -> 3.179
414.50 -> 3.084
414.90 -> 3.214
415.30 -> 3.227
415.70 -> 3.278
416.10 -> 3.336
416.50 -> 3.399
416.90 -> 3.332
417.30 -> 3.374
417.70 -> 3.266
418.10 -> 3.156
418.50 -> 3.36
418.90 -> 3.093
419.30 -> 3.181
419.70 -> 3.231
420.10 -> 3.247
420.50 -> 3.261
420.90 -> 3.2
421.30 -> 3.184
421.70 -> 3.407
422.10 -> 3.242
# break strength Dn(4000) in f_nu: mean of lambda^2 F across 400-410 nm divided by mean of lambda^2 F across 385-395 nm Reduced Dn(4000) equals 1.3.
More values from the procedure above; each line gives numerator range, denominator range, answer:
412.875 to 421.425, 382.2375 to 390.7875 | 1.38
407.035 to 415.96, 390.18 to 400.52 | 1.13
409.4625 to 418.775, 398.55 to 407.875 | 0.93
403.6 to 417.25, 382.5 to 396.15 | 1.25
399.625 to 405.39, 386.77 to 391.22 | 1.36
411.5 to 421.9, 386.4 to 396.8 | 1.29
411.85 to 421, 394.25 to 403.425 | 1.13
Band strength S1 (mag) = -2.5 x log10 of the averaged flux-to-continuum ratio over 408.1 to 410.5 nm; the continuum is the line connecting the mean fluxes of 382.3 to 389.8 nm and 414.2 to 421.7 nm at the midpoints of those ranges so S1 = 0.10 mag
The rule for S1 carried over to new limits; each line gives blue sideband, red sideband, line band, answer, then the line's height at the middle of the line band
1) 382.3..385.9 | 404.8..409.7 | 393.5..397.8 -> 0.11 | 2.93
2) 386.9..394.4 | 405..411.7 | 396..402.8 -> -0.05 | 2.9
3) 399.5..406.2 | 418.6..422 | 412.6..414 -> 0.08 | 3.33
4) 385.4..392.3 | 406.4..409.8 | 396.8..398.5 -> 0.21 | 3.05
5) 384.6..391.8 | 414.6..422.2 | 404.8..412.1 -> 0.03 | 3.15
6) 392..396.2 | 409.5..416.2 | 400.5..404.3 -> -0.23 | 2.88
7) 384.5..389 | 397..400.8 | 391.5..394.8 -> 0.08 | 2.99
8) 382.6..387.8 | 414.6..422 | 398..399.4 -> -0.06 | 3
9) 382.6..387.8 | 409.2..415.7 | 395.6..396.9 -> 0.16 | 2.86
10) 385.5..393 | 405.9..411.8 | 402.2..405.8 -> -0.20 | 2.98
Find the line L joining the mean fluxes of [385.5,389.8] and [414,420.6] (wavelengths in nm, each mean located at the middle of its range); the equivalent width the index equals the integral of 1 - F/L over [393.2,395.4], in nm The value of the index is 0.08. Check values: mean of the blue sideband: 2.8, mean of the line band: 2.79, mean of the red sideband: 3.25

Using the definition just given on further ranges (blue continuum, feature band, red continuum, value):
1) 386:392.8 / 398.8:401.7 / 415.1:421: -0.28 nm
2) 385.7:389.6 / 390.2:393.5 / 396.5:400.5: -0.12 nm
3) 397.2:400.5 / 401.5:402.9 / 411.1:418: -0.22 nm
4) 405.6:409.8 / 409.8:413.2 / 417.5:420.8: 0.55 nm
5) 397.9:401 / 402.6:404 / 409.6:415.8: -0.28 nm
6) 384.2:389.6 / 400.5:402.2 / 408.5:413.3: -0.31 nm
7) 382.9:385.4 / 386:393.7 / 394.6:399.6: -0.50 nm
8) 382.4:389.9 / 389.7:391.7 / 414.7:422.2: -0.18 nm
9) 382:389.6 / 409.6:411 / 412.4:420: 0.39 nm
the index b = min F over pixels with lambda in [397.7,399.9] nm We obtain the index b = 2.831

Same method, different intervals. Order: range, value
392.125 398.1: 1.849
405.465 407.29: 3.353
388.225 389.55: 2.003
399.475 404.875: 3.208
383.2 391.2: 1.923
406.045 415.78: 1.754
